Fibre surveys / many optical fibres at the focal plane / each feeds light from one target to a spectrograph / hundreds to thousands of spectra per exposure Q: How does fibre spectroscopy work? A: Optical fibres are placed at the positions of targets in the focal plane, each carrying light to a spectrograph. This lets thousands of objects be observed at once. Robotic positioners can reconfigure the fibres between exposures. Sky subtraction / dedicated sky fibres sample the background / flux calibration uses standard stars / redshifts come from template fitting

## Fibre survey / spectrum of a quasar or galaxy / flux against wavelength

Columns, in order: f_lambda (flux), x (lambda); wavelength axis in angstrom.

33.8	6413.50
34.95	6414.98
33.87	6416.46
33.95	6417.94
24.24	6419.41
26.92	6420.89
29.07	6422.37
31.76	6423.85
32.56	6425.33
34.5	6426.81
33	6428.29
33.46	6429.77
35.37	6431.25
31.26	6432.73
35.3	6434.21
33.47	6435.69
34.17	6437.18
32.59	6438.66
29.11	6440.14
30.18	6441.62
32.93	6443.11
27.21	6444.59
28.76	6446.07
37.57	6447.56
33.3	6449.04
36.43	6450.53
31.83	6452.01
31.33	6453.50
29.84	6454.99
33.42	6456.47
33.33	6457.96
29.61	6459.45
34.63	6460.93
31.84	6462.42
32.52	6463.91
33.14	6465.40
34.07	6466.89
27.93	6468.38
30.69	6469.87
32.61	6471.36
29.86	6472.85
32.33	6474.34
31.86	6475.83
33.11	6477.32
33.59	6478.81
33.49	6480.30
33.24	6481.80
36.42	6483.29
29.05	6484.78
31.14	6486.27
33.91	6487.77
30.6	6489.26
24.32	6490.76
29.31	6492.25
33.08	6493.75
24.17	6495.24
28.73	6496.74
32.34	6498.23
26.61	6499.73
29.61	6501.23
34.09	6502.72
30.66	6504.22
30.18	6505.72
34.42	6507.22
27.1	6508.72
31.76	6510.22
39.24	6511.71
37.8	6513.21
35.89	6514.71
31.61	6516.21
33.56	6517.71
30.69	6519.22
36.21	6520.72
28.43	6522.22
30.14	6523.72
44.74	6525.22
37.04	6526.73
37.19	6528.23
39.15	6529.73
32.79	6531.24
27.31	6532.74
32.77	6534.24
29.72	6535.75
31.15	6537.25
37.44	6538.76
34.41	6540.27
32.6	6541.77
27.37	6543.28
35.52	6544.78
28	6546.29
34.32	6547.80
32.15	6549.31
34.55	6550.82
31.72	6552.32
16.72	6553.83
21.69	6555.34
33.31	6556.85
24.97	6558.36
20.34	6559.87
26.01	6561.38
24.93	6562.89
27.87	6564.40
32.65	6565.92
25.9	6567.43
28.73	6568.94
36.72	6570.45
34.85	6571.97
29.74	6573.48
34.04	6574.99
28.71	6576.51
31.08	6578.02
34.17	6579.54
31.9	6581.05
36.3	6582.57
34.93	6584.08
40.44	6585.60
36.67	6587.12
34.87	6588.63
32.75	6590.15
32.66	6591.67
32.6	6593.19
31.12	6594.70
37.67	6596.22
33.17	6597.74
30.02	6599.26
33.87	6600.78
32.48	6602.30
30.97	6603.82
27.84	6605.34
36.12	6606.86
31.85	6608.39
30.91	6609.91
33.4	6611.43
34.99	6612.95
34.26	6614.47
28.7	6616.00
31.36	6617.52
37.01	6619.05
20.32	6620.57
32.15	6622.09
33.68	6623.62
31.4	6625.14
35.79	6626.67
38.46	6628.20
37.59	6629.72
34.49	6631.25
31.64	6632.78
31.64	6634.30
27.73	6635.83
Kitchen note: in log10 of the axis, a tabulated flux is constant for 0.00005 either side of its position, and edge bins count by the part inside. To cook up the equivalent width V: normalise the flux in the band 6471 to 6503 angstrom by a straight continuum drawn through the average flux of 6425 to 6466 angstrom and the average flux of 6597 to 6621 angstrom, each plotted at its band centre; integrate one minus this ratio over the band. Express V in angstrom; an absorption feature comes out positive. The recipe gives 1.4 angstrom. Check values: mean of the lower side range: 32.6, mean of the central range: 31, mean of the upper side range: 31.9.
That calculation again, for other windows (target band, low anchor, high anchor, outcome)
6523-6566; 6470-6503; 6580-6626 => 1.3 angstrom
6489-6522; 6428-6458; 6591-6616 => 1.2 angstrom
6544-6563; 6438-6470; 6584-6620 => 2.7 angstrom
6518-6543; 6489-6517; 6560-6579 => -2.6 angstrom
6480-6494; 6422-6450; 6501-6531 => 0.9 angstrom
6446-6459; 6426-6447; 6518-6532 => -0.1 angstrom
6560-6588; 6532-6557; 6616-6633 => -0.2 angstrom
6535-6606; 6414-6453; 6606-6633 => 3.2 angstrom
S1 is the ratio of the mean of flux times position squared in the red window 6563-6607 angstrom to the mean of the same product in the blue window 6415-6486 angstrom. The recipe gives 1.06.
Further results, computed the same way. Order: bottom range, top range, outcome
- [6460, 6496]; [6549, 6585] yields 0.97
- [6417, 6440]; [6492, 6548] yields 1.05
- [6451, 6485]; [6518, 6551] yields 1.05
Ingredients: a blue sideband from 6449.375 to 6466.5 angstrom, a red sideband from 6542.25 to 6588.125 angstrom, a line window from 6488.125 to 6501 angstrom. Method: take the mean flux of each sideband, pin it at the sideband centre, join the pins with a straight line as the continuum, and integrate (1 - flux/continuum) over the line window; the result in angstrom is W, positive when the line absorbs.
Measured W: 1.23 angstrom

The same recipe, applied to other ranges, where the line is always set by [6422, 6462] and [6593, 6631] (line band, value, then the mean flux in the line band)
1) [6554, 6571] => 2.91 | 27.1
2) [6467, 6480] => 0.33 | 31.7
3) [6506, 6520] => -0.37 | 33.4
